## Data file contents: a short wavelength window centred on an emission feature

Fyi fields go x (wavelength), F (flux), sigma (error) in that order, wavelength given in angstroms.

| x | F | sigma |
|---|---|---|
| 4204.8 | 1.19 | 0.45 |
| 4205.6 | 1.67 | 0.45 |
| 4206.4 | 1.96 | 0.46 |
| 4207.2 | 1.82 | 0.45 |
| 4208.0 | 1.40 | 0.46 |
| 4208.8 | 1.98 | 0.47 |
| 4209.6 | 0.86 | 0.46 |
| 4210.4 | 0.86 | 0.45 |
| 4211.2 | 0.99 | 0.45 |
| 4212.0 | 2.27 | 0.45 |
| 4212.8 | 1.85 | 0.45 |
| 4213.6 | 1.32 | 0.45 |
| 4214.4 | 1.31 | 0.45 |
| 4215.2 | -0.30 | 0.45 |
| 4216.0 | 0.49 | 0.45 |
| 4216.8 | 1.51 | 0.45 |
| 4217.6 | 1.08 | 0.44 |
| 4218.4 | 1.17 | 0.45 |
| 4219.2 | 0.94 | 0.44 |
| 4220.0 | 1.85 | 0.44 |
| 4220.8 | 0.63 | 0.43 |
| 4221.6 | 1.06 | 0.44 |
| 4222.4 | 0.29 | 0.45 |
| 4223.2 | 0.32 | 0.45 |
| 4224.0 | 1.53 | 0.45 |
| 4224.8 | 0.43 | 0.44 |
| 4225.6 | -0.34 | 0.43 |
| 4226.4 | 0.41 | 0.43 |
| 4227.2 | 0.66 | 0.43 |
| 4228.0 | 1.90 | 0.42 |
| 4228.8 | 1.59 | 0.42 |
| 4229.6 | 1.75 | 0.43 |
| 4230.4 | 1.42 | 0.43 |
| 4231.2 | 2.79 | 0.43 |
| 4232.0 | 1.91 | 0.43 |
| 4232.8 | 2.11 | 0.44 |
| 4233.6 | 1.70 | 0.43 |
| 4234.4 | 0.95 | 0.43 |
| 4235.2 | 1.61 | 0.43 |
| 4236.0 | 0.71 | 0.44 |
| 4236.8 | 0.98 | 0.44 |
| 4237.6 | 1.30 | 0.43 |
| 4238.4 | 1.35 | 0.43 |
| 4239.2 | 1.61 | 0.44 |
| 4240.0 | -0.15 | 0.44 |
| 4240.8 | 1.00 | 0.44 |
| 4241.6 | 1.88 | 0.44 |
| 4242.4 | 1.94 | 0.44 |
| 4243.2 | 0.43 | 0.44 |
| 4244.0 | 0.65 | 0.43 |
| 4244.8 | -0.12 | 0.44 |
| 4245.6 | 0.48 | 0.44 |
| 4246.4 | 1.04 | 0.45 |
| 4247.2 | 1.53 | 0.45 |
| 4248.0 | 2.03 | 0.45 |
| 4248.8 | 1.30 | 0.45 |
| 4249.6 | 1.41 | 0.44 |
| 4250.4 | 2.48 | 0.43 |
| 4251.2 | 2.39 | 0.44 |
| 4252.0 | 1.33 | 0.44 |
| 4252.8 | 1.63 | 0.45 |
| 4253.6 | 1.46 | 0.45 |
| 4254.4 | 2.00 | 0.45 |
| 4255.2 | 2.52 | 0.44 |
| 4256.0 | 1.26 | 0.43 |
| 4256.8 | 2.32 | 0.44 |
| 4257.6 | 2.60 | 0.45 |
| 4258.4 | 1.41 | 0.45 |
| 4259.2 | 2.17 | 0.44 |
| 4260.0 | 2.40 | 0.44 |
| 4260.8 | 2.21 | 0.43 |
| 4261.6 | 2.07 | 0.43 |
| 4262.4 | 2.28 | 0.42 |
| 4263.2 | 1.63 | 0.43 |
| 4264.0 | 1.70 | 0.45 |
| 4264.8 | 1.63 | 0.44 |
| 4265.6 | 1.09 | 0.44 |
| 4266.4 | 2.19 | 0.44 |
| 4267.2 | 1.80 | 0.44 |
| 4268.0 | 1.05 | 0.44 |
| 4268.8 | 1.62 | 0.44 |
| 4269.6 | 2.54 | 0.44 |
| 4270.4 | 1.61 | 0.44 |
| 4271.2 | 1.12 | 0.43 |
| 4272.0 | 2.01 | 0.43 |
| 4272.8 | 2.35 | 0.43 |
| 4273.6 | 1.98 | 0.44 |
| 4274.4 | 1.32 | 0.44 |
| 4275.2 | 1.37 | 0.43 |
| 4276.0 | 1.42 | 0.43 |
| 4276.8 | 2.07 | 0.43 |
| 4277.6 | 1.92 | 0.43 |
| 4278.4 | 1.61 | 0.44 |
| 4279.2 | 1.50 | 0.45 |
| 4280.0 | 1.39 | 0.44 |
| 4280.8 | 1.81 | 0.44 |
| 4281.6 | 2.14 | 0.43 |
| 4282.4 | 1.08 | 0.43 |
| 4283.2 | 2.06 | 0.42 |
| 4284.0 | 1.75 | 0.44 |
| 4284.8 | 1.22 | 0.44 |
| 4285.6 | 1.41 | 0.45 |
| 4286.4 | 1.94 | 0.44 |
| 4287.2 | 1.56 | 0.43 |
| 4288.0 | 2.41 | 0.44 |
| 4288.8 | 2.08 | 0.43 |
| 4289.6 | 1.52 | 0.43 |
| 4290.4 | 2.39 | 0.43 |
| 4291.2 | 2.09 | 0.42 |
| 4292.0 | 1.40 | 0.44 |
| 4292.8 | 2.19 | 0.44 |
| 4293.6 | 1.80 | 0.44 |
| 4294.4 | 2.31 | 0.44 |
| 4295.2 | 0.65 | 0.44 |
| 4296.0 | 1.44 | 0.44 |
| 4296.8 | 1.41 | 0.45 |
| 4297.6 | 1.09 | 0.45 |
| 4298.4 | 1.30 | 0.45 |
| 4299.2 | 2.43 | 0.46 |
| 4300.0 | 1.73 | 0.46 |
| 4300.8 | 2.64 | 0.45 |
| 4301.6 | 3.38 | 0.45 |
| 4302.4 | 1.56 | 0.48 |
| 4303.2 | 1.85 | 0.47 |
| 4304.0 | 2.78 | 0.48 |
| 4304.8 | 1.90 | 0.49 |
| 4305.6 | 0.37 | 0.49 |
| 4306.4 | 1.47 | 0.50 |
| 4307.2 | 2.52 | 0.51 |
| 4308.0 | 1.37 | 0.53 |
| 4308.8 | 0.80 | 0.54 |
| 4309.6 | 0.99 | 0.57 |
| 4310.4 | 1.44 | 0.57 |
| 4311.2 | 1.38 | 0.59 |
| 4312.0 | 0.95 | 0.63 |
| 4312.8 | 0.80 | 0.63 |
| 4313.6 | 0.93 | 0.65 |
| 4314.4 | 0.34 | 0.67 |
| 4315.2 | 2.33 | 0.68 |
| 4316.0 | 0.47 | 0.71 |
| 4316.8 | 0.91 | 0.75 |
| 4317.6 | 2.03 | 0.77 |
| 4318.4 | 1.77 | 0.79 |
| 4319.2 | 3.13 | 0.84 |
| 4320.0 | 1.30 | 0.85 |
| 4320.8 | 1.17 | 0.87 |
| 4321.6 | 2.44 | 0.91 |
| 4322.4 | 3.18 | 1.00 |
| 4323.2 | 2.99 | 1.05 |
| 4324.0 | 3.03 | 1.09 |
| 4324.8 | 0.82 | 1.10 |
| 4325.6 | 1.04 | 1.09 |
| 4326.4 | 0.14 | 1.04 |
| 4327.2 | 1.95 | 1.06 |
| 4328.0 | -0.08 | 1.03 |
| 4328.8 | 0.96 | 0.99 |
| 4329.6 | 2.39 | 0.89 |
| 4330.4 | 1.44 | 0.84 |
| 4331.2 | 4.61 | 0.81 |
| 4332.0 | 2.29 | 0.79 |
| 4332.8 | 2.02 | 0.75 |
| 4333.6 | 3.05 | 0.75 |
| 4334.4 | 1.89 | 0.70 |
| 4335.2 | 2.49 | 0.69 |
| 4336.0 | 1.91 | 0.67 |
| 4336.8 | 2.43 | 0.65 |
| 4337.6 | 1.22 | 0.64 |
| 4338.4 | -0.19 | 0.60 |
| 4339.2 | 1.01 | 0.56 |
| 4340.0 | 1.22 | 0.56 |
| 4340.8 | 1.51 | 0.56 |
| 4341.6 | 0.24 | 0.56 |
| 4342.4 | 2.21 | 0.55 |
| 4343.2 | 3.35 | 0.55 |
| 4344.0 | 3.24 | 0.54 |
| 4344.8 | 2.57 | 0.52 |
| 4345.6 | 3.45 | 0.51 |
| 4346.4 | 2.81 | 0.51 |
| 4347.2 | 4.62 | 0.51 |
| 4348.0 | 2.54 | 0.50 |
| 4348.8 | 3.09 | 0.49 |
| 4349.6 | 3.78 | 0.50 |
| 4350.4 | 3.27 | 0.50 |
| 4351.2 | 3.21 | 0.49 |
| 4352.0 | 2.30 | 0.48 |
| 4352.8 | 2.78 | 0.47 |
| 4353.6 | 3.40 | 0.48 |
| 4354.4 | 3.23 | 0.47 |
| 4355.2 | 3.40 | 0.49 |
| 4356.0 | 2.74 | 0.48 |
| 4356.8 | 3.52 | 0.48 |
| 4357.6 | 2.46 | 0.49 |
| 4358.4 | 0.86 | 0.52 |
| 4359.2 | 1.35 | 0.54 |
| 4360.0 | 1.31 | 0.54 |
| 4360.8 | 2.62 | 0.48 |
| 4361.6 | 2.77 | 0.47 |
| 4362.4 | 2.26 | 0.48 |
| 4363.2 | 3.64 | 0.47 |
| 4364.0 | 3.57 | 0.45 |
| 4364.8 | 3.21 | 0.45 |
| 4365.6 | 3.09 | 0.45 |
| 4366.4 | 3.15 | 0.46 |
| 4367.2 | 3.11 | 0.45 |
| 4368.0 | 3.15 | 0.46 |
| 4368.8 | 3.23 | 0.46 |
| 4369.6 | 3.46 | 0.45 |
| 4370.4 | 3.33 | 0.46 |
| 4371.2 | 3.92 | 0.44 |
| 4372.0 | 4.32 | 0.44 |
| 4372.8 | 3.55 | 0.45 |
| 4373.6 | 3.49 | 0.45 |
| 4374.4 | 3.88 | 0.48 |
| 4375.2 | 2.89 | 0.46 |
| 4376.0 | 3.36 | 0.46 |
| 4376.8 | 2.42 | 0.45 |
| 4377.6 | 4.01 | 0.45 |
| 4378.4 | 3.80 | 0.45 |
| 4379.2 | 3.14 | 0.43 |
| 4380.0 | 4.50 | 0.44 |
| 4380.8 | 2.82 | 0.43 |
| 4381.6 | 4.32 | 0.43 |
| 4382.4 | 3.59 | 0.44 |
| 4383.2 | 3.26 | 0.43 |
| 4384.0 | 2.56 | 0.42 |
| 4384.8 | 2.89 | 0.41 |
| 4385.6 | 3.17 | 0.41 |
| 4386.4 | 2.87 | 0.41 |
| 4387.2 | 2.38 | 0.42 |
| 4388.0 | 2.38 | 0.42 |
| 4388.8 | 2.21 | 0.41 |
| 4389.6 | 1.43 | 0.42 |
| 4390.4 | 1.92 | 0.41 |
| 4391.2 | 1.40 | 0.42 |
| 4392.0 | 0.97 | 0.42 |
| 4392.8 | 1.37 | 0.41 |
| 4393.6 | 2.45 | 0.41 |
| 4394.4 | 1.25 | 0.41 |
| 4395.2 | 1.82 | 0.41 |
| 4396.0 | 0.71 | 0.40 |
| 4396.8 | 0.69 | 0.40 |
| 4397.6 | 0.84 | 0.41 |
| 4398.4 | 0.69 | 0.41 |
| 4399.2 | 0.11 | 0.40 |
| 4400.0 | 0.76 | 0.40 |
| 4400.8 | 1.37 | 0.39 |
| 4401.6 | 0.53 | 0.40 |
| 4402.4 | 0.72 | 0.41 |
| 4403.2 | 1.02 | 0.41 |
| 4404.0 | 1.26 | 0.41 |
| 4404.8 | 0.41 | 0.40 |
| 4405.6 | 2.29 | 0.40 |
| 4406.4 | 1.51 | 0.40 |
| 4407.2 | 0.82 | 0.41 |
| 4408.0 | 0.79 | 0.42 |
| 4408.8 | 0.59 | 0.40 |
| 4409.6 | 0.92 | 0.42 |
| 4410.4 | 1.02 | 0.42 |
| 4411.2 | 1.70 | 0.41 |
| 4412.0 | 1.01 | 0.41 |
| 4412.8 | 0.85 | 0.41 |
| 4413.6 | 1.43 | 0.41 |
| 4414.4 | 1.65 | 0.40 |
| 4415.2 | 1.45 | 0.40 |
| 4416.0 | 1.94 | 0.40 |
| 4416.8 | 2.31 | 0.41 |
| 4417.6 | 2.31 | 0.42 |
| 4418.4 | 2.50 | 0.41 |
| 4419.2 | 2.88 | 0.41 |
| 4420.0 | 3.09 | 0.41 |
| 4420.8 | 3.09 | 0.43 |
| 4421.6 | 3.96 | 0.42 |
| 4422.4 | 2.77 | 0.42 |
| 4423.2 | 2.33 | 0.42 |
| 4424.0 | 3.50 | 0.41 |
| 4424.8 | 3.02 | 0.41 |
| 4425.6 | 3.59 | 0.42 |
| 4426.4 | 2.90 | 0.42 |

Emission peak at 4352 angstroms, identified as Ly-alpha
